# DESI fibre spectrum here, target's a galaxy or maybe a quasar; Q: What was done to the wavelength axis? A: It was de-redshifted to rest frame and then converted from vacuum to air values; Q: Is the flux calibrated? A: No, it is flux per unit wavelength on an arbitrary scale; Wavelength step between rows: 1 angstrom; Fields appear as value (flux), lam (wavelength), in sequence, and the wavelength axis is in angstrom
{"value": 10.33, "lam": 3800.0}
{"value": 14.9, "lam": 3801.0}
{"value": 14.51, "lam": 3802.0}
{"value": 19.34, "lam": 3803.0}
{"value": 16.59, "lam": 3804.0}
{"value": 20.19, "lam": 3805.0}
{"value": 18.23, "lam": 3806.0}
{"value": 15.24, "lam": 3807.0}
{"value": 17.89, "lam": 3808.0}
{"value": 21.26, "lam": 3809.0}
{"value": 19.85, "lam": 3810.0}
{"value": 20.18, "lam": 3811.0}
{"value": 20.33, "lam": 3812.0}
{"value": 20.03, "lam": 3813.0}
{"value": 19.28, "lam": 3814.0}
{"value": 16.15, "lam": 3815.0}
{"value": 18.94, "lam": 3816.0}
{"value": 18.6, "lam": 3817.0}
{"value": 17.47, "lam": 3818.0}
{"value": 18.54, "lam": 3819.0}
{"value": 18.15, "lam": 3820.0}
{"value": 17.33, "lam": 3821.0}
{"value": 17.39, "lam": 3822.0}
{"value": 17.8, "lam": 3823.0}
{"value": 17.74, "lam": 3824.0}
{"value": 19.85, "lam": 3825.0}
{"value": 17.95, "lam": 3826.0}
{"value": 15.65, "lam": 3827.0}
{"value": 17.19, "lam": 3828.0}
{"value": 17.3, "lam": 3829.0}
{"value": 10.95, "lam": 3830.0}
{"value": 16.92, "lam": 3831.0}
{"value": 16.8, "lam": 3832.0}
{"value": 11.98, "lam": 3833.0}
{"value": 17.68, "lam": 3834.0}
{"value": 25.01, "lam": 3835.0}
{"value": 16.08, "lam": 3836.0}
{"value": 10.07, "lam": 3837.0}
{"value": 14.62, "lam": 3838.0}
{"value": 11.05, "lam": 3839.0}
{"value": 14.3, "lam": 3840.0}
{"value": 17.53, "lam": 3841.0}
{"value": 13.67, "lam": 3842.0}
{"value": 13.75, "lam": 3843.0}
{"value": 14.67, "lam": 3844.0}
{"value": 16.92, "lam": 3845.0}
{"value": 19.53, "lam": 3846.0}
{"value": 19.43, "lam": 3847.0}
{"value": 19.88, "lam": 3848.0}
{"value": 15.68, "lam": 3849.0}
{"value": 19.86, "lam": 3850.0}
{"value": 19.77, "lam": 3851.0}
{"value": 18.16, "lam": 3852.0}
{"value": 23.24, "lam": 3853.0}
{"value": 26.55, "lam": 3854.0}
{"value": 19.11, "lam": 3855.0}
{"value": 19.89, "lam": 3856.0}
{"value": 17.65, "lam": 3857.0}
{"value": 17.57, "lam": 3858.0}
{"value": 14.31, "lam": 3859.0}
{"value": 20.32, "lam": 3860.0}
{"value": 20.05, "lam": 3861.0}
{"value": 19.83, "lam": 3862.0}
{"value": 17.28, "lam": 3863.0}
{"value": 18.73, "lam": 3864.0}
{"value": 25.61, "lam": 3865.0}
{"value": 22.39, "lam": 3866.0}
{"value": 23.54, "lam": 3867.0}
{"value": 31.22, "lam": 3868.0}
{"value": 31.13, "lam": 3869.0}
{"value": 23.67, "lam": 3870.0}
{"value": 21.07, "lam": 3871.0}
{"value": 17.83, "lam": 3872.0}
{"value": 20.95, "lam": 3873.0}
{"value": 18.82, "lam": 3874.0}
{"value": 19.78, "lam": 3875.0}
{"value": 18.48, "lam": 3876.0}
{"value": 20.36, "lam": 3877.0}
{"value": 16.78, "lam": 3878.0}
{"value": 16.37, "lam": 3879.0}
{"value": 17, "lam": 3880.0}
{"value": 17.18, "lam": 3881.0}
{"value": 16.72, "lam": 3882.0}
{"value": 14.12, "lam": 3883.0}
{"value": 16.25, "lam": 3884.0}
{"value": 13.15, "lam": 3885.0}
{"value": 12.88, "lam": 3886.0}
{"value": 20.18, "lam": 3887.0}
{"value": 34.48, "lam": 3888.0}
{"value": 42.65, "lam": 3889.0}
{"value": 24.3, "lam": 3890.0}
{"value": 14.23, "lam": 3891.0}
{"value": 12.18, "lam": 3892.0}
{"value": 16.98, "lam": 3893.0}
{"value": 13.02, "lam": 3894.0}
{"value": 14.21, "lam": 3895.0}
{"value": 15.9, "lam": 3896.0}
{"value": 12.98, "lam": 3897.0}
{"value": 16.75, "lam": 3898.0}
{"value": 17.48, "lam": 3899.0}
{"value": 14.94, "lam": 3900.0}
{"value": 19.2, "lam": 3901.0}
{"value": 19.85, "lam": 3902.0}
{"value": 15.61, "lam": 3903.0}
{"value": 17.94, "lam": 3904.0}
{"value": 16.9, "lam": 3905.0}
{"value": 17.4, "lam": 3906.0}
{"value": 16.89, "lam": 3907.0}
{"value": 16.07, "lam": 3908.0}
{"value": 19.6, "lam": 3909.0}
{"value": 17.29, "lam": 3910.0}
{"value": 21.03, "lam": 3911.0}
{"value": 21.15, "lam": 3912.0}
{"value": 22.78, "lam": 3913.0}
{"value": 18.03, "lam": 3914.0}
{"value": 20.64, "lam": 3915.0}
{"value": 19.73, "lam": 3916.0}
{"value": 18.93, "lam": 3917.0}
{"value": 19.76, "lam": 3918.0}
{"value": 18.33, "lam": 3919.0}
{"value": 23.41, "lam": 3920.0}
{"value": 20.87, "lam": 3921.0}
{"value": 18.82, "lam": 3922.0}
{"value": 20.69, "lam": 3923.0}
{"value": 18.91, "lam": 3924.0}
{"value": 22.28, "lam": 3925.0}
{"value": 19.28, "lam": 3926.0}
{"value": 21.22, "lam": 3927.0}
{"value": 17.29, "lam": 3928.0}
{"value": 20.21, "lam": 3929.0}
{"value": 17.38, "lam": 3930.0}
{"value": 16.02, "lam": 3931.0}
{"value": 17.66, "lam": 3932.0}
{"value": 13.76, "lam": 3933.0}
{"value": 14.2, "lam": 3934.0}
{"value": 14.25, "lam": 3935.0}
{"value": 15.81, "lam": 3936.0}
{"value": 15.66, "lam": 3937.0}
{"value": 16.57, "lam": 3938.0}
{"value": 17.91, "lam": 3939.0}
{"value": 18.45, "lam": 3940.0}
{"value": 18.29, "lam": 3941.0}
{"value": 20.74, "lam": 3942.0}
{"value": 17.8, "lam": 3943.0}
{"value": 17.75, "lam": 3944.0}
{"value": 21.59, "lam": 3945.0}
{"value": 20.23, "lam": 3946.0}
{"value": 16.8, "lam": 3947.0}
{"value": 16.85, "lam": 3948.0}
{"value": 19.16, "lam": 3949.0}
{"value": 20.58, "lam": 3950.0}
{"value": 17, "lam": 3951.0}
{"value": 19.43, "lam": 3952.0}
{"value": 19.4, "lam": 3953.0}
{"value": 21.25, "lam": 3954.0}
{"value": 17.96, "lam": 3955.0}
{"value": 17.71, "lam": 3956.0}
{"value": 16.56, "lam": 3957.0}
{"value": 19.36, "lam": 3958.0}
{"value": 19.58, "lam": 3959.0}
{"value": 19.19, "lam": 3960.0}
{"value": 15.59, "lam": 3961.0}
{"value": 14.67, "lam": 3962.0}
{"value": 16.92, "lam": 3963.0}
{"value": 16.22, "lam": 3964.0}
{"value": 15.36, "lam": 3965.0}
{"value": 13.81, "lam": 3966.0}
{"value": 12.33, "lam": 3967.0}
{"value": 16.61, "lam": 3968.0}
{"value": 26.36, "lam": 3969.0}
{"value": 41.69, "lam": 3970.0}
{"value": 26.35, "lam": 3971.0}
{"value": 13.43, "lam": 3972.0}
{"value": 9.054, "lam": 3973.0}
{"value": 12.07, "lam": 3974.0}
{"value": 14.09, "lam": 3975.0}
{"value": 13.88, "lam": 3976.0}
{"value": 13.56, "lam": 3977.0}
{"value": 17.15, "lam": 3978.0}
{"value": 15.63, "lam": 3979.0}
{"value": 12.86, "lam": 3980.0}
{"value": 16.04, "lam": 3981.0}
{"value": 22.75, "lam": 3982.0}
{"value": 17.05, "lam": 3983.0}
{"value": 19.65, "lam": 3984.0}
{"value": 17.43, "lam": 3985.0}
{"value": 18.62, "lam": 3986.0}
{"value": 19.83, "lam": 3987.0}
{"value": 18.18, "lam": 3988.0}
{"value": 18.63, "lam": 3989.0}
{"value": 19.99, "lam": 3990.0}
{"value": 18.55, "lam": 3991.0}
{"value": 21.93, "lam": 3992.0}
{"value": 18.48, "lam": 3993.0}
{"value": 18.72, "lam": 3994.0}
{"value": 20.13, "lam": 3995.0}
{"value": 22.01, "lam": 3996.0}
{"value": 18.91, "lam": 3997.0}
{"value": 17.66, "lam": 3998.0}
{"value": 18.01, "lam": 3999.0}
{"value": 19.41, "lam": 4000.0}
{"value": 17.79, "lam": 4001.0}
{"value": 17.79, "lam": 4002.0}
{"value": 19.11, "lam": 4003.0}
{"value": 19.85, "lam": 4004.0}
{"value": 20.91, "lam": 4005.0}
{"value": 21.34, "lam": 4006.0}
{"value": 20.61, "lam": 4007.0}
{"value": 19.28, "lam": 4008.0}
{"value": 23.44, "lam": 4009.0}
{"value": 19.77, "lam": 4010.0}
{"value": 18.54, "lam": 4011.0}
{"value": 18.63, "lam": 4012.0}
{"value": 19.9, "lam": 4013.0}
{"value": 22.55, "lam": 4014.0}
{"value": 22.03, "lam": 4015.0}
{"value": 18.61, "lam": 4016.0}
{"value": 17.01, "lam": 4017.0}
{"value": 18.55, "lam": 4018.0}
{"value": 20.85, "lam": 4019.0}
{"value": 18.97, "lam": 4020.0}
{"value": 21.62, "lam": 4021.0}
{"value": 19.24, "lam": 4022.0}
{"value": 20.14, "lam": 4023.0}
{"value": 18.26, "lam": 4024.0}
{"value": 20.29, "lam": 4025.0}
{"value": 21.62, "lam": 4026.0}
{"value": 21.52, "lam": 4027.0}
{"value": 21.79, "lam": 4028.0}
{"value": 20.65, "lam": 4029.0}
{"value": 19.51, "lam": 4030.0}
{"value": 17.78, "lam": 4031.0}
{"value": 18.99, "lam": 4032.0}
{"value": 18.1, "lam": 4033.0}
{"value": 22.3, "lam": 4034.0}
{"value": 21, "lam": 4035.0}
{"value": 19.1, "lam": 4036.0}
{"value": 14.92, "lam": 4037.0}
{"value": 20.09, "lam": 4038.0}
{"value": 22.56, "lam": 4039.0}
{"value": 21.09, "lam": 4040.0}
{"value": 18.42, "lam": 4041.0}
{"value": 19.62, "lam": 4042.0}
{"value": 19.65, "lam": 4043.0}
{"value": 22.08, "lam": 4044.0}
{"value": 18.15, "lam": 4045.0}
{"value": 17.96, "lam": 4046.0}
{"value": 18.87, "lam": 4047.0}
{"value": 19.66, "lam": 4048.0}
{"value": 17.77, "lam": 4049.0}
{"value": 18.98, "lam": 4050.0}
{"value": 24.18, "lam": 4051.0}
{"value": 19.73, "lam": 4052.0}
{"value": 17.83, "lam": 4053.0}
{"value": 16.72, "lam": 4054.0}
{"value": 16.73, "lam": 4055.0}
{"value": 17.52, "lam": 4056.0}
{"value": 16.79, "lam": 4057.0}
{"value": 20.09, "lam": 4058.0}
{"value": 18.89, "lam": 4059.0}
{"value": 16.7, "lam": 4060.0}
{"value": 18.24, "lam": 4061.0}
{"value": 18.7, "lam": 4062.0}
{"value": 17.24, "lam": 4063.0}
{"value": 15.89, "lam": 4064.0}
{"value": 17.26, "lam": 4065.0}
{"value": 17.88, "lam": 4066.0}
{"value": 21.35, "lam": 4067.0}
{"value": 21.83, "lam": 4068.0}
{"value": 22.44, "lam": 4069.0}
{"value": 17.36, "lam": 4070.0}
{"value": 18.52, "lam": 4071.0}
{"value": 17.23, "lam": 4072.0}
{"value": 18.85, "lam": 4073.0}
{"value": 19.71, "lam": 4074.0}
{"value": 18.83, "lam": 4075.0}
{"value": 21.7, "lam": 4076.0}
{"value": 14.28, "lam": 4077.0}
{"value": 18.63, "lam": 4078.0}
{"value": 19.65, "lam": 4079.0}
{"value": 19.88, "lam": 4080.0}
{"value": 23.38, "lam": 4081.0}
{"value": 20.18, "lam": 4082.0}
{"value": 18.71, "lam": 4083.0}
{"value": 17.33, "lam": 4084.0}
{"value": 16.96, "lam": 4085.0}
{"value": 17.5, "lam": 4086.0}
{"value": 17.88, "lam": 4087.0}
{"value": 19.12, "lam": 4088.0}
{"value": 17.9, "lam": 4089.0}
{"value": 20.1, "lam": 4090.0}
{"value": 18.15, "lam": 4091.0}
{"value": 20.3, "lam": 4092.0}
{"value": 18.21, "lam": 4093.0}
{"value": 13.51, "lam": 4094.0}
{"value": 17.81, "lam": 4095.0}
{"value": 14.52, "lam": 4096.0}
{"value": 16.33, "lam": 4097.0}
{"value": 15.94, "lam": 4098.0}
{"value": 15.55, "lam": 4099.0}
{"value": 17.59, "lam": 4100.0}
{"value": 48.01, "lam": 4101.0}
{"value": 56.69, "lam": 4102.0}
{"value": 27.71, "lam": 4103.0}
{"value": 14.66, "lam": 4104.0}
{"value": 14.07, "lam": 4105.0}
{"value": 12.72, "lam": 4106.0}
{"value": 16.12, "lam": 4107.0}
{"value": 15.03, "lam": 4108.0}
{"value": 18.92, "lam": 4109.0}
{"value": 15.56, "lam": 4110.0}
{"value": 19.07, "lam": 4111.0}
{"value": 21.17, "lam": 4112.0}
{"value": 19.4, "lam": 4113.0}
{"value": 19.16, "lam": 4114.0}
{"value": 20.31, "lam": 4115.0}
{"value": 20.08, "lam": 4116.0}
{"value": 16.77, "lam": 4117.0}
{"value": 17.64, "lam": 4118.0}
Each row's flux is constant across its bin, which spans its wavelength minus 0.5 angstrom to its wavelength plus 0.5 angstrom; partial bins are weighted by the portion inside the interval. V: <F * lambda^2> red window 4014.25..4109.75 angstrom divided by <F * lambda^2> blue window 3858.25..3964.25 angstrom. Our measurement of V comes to 1.12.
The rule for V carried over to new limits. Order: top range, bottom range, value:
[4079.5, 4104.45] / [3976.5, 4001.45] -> 1.20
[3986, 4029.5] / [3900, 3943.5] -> 1.12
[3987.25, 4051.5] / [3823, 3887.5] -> 1.17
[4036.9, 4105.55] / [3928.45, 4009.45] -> 1.13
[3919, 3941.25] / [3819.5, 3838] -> 1.14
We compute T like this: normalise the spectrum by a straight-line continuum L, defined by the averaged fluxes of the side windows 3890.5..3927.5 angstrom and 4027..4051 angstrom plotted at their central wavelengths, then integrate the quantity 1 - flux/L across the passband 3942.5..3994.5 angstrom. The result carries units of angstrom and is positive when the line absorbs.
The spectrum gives 2.0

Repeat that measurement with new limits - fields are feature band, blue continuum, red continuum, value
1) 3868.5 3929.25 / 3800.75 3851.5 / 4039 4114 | -4.1 angstrom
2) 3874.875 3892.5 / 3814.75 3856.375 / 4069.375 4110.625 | -1.5 angstrom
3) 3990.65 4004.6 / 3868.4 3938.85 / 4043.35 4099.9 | -0.5 angstrom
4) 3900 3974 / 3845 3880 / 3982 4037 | 5.6 angstrom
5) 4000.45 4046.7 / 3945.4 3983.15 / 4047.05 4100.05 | -4.4 angstrom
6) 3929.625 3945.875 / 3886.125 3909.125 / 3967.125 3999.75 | 1.2 angstrom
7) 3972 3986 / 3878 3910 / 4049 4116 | 2.3 angstrom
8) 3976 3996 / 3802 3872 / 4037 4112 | 0.9 angstrom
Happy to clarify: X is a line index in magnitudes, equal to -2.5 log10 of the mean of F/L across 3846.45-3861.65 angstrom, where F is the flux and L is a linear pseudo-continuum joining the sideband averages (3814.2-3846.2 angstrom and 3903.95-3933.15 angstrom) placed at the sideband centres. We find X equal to -0.13 mag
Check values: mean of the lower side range 16.5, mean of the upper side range 19.1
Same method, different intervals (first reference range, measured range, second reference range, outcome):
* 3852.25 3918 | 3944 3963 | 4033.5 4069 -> 0.047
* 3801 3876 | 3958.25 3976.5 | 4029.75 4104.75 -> 0.088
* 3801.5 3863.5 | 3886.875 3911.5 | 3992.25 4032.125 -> -0.013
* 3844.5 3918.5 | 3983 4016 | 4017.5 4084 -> -0.016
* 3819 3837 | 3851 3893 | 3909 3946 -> -0.146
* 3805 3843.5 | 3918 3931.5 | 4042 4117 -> -0.094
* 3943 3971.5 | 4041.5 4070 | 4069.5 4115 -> 0.033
